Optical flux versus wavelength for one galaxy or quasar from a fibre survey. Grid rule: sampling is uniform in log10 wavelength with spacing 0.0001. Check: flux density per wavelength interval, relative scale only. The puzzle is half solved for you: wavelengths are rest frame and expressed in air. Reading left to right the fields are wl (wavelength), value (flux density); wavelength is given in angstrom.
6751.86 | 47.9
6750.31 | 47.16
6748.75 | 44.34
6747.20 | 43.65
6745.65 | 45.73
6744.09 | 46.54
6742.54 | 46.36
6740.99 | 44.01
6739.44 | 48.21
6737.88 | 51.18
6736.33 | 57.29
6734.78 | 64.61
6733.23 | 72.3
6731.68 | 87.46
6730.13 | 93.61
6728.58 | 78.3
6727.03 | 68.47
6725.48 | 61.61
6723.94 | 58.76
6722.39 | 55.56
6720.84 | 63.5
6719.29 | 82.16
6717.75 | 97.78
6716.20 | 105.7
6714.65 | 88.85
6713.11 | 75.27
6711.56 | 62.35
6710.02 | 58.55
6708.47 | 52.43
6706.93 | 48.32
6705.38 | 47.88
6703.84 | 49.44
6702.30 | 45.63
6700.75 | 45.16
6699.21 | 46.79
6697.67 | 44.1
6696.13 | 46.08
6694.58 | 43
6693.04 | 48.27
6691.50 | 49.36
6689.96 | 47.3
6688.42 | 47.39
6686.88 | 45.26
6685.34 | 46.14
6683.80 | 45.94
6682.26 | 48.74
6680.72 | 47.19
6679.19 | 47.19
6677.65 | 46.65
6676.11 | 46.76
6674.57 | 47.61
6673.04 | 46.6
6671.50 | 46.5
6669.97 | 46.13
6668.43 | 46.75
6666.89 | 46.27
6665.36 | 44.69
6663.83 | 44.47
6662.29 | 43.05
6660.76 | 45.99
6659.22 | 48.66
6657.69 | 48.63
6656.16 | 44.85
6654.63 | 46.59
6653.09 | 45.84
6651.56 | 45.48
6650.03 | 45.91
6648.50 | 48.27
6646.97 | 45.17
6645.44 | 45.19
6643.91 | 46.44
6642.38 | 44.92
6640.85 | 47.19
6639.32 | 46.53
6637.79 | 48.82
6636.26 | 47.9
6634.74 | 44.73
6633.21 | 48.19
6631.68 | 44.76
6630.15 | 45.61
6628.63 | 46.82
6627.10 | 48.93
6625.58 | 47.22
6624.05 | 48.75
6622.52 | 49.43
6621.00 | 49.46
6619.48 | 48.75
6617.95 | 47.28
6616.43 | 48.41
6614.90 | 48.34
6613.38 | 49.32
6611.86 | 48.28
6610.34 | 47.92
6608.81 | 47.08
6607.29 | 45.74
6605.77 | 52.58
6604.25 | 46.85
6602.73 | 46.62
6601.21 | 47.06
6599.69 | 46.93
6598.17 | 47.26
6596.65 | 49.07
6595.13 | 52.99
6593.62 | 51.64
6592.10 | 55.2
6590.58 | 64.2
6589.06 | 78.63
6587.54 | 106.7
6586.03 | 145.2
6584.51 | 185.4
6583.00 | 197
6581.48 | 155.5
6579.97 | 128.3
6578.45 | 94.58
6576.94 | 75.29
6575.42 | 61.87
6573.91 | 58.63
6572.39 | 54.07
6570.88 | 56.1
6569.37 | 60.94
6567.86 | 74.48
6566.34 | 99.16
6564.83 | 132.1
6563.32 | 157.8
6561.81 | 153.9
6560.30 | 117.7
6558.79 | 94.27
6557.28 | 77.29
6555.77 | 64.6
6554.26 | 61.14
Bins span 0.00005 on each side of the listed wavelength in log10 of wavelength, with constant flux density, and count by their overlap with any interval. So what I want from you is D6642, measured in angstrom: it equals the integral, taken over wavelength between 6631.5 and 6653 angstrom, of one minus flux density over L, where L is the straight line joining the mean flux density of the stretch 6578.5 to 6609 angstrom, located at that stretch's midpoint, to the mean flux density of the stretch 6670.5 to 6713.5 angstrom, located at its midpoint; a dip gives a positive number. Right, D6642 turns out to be 6.43 angstrom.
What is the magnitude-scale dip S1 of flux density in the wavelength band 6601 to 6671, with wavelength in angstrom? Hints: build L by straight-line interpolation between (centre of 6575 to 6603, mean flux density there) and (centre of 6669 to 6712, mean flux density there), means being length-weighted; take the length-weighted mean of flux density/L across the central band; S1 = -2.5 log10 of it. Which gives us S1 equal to 0.426 mag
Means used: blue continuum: 89.9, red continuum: 47.8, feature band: 47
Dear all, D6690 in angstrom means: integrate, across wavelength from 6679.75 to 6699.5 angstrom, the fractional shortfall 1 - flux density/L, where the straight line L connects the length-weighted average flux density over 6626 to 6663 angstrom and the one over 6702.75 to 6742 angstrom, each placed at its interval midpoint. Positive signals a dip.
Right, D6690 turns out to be 3.9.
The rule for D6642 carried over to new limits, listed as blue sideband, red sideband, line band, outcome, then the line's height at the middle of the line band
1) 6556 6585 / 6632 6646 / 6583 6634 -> 9.4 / 72.9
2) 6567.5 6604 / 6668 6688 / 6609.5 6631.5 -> 6.7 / 69.1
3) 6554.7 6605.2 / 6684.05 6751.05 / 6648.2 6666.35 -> 6.5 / 71.5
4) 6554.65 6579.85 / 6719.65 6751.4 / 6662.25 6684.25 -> 7.5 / 70.6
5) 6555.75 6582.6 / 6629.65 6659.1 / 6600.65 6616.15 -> 5.0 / 70.9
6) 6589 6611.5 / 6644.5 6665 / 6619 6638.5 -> 0.3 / 48.4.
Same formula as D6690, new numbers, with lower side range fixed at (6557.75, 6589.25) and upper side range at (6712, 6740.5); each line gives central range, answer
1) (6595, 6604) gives 4.8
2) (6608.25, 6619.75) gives 5.9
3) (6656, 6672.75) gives 7.9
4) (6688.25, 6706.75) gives 7.6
